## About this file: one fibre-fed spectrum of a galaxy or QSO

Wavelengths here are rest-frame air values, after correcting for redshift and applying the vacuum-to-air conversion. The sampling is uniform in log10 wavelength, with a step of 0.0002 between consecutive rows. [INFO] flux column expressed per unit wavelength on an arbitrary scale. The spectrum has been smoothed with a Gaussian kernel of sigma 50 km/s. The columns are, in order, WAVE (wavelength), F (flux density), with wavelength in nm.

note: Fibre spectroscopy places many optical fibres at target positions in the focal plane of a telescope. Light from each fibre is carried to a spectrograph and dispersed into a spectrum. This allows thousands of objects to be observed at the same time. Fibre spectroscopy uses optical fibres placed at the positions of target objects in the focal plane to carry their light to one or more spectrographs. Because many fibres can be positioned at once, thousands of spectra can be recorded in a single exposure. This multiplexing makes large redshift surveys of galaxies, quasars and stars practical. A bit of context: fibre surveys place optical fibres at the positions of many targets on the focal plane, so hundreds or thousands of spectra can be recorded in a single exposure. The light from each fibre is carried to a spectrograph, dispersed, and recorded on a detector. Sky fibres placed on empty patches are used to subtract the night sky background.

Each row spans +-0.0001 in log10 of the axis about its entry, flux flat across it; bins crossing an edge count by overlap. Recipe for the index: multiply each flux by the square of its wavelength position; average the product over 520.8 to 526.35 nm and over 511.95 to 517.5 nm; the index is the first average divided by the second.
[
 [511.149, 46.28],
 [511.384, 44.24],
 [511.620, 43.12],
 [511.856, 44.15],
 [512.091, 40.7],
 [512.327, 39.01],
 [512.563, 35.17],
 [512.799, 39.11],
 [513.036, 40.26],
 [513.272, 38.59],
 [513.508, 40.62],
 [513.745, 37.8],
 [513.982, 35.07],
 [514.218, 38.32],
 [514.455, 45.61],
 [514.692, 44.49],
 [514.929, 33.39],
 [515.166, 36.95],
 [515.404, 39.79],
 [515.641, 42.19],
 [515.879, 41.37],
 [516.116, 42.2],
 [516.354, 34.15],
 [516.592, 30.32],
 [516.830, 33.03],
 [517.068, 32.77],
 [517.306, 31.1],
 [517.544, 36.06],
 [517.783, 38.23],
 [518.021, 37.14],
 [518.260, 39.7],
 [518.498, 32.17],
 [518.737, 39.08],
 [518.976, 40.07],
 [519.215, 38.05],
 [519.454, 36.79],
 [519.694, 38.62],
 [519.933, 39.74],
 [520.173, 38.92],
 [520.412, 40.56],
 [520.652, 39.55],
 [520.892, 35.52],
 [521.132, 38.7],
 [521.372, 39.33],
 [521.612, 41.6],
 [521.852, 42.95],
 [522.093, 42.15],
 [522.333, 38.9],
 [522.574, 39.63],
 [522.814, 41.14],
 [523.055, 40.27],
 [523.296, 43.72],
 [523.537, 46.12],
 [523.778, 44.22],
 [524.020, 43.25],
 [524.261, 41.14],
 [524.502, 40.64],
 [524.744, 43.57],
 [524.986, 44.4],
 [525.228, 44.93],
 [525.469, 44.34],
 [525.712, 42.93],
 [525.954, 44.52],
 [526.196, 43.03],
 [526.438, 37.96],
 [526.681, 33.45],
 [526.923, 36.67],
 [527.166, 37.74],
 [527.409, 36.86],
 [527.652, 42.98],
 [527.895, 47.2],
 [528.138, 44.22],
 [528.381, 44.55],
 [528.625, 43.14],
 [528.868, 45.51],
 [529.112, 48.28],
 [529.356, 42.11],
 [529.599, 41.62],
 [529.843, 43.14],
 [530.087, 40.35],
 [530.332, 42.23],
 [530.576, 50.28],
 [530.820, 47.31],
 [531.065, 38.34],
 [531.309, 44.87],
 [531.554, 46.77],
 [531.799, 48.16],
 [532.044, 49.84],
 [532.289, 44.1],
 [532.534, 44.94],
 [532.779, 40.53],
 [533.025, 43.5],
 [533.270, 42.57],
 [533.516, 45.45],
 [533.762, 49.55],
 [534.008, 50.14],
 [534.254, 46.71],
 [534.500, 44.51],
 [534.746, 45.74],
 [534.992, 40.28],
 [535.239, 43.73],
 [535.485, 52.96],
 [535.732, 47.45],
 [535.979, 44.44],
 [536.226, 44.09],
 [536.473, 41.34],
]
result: 1.15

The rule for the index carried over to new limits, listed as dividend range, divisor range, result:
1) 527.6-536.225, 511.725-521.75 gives 1.25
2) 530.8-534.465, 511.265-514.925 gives 1.22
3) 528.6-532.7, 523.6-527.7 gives 1.10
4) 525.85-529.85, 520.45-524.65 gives 1.04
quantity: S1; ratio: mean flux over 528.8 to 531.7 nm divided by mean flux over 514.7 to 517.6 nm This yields 1.21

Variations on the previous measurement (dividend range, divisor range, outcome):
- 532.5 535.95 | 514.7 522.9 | 1.20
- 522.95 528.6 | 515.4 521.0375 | 1.13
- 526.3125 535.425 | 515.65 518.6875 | 1.21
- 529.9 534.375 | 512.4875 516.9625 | 1.18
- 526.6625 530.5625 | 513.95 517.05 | 1.11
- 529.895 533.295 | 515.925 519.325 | 1.23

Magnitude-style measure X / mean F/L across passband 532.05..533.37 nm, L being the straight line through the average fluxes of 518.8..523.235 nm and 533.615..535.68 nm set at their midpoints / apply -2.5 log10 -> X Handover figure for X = 0.047 mag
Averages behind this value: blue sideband 39.6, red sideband 46.7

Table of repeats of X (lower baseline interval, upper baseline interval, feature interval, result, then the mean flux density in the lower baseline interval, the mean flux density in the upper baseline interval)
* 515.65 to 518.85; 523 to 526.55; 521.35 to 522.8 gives -0.01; 36.2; 43.1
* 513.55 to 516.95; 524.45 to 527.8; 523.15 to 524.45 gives -0.08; 38.2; 41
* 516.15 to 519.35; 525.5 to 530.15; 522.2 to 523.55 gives -0.06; 35.7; 42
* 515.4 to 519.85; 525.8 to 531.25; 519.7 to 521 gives -0.02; 36.9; 42.4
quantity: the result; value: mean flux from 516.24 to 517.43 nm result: 32.3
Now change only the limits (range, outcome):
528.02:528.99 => 44.4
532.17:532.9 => 43.2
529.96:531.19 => 43.7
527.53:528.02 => 45.1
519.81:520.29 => 39.3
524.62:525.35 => 44.3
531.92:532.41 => 47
